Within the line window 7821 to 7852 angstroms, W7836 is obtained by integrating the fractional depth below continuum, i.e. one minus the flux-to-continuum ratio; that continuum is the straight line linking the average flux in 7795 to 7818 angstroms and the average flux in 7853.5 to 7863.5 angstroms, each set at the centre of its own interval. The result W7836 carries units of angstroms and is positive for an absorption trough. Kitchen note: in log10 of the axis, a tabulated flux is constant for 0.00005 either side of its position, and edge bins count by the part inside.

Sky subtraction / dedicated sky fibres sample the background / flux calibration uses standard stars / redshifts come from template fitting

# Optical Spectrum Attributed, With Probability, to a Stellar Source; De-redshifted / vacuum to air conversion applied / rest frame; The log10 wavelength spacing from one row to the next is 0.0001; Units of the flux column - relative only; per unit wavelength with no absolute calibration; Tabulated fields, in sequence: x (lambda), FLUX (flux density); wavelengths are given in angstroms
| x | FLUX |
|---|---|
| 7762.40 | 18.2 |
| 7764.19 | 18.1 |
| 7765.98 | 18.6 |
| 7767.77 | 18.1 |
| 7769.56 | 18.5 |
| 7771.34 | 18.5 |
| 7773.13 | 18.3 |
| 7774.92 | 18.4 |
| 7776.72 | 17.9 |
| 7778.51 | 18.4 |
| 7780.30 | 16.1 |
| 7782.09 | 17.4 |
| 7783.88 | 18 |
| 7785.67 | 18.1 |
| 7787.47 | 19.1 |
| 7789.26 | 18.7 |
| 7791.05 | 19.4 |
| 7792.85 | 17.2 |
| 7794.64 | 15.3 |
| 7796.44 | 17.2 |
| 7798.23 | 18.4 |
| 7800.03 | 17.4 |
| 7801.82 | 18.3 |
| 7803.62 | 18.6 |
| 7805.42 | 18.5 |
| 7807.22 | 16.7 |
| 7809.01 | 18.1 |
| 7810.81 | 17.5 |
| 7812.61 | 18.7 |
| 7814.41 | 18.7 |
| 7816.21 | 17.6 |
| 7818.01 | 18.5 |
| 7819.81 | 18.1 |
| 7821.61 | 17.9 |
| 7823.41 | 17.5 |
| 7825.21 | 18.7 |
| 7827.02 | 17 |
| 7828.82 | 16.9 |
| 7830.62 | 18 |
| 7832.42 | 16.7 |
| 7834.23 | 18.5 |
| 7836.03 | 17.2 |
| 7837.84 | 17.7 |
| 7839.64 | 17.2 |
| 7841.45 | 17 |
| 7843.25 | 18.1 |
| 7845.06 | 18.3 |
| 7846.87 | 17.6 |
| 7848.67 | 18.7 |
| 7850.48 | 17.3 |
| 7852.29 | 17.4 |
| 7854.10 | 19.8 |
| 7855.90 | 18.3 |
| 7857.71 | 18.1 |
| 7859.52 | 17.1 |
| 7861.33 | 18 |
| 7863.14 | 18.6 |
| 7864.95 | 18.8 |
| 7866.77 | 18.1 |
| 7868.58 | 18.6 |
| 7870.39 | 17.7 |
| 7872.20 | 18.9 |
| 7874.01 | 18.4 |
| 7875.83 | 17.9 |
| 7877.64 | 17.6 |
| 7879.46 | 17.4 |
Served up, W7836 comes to 0.8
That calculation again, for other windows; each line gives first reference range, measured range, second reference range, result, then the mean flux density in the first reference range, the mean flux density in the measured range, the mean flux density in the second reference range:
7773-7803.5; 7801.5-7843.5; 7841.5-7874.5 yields 0.5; 17.9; 17.8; 18.2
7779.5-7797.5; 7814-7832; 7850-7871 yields 0.1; 17.7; 17.8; 18.2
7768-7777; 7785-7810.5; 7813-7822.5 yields 0.5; 18.3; 17.9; 18.2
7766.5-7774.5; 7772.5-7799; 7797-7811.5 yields 0.5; 18.4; 17.9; 17.9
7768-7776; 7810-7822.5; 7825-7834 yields -0.4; 18.4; 18.1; 17.4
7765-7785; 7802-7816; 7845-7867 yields 0.0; 18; 18.1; 18.2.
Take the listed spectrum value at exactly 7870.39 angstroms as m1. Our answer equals 17.7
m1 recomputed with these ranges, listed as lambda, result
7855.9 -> 18.3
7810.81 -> 17.5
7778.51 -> 18.4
